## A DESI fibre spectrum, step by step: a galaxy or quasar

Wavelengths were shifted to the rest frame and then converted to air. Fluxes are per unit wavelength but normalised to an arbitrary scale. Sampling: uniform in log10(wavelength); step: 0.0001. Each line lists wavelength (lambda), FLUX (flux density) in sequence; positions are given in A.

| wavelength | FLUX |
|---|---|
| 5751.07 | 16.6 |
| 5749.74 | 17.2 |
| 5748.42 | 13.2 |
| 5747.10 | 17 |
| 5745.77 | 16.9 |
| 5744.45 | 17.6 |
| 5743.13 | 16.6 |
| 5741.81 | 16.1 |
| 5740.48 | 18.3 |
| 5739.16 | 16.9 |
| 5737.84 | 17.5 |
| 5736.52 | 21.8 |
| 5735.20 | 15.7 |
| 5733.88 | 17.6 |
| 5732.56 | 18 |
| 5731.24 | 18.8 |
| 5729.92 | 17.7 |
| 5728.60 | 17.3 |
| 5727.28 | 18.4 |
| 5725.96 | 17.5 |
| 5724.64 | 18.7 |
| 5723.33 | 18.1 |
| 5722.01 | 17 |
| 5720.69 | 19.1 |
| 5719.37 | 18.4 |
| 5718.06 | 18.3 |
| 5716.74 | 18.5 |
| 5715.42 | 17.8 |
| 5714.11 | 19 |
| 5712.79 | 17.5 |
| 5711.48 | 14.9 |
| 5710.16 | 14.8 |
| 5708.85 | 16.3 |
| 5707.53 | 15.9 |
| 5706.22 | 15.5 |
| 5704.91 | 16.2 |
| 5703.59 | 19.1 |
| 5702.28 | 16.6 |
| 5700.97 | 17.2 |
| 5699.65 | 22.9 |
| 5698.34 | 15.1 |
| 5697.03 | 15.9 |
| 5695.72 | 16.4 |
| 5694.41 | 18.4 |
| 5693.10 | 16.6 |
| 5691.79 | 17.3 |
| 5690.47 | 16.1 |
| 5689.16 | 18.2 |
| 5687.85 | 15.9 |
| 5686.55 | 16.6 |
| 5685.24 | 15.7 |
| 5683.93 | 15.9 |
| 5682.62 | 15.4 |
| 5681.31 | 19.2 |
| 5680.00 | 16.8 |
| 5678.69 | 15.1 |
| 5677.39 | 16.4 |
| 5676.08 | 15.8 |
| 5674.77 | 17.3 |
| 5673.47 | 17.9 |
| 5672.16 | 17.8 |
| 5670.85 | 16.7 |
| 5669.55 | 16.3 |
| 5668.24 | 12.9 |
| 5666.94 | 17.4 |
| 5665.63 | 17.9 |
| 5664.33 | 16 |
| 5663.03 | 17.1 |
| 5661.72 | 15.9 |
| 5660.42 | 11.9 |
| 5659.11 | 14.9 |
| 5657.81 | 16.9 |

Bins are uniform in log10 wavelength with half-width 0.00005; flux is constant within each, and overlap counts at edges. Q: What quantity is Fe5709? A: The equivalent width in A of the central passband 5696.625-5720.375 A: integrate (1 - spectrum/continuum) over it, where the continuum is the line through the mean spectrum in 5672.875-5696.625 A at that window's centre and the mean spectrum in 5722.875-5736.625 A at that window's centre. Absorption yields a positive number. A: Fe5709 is 0.2 A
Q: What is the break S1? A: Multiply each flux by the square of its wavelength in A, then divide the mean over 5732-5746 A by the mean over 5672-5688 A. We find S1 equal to 1.08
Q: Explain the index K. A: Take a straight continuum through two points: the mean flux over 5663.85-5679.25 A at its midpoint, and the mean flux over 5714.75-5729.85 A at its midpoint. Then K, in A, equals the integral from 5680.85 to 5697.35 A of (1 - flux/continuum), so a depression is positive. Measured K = 0.3 A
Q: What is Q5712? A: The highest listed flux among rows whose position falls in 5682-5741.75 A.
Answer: 22.9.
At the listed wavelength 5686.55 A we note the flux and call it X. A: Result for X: 16.6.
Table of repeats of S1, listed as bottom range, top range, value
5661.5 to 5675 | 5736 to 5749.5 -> 1.06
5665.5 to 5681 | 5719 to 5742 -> 1.11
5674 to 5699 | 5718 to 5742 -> 1.10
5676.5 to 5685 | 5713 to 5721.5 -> 1.14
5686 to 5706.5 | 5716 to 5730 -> 1.06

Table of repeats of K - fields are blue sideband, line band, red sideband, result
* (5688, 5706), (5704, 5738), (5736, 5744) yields 0.0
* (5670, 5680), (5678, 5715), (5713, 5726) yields 1.4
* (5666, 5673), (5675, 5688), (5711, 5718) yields 0.3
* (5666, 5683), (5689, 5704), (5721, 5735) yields -0.3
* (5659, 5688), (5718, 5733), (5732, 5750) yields -1.0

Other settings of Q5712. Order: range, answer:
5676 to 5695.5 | 19.2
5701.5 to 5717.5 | 19.1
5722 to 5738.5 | 21.8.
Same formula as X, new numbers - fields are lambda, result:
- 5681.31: 19.2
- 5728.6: 17.3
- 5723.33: 18.1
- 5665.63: 17.9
